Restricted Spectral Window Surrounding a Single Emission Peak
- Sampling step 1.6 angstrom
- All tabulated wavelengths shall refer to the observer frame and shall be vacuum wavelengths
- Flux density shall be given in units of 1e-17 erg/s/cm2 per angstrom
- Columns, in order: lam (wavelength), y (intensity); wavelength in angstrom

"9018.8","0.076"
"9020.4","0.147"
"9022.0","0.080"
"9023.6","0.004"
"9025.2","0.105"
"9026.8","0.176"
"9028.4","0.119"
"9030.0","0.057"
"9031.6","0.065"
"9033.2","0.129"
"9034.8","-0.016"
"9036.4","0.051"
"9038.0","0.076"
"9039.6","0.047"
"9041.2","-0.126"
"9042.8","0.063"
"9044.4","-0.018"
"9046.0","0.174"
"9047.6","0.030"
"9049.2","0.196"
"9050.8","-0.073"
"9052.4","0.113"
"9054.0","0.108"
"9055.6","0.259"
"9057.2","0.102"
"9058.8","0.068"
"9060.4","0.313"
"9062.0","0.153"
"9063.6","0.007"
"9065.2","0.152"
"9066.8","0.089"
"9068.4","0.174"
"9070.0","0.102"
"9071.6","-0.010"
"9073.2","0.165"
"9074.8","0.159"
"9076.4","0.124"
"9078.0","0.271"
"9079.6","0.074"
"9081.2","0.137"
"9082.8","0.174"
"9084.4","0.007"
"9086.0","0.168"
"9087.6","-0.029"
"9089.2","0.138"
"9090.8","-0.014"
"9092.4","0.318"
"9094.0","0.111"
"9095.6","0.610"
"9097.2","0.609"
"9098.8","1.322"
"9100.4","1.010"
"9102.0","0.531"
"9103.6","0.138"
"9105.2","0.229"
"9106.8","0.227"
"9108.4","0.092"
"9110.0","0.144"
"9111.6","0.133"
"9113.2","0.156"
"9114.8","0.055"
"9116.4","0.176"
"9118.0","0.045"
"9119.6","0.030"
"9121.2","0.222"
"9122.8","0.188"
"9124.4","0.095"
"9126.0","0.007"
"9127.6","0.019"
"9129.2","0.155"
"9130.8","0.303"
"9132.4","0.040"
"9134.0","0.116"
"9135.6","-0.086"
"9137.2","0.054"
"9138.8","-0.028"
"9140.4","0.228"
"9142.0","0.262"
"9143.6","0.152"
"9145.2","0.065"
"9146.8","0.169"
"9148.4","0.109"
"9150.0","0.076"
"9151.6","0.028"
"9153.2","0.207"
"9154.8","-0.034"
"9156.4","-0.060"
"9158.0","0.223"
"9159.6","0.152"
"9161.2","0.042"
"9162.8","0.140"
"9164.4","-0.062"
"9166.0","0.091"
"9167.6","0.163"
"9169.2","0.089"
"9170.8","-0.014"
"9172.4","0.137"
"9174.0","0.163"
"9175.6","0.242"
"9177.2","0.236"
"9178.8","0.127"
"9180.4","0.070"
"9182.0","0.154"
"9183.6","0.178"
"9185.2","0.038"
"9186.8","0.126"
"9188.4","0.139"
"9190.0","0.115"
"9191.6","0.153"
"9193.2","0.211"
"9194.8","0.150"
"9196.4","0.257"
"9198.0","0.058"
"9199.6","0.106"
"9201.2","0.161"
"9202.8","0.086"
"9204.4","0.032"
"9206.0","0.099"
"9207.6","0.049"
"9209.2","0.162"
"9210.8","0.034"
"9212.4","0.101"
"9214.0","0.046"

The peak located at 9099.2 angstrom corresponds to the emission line [O III] 5007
